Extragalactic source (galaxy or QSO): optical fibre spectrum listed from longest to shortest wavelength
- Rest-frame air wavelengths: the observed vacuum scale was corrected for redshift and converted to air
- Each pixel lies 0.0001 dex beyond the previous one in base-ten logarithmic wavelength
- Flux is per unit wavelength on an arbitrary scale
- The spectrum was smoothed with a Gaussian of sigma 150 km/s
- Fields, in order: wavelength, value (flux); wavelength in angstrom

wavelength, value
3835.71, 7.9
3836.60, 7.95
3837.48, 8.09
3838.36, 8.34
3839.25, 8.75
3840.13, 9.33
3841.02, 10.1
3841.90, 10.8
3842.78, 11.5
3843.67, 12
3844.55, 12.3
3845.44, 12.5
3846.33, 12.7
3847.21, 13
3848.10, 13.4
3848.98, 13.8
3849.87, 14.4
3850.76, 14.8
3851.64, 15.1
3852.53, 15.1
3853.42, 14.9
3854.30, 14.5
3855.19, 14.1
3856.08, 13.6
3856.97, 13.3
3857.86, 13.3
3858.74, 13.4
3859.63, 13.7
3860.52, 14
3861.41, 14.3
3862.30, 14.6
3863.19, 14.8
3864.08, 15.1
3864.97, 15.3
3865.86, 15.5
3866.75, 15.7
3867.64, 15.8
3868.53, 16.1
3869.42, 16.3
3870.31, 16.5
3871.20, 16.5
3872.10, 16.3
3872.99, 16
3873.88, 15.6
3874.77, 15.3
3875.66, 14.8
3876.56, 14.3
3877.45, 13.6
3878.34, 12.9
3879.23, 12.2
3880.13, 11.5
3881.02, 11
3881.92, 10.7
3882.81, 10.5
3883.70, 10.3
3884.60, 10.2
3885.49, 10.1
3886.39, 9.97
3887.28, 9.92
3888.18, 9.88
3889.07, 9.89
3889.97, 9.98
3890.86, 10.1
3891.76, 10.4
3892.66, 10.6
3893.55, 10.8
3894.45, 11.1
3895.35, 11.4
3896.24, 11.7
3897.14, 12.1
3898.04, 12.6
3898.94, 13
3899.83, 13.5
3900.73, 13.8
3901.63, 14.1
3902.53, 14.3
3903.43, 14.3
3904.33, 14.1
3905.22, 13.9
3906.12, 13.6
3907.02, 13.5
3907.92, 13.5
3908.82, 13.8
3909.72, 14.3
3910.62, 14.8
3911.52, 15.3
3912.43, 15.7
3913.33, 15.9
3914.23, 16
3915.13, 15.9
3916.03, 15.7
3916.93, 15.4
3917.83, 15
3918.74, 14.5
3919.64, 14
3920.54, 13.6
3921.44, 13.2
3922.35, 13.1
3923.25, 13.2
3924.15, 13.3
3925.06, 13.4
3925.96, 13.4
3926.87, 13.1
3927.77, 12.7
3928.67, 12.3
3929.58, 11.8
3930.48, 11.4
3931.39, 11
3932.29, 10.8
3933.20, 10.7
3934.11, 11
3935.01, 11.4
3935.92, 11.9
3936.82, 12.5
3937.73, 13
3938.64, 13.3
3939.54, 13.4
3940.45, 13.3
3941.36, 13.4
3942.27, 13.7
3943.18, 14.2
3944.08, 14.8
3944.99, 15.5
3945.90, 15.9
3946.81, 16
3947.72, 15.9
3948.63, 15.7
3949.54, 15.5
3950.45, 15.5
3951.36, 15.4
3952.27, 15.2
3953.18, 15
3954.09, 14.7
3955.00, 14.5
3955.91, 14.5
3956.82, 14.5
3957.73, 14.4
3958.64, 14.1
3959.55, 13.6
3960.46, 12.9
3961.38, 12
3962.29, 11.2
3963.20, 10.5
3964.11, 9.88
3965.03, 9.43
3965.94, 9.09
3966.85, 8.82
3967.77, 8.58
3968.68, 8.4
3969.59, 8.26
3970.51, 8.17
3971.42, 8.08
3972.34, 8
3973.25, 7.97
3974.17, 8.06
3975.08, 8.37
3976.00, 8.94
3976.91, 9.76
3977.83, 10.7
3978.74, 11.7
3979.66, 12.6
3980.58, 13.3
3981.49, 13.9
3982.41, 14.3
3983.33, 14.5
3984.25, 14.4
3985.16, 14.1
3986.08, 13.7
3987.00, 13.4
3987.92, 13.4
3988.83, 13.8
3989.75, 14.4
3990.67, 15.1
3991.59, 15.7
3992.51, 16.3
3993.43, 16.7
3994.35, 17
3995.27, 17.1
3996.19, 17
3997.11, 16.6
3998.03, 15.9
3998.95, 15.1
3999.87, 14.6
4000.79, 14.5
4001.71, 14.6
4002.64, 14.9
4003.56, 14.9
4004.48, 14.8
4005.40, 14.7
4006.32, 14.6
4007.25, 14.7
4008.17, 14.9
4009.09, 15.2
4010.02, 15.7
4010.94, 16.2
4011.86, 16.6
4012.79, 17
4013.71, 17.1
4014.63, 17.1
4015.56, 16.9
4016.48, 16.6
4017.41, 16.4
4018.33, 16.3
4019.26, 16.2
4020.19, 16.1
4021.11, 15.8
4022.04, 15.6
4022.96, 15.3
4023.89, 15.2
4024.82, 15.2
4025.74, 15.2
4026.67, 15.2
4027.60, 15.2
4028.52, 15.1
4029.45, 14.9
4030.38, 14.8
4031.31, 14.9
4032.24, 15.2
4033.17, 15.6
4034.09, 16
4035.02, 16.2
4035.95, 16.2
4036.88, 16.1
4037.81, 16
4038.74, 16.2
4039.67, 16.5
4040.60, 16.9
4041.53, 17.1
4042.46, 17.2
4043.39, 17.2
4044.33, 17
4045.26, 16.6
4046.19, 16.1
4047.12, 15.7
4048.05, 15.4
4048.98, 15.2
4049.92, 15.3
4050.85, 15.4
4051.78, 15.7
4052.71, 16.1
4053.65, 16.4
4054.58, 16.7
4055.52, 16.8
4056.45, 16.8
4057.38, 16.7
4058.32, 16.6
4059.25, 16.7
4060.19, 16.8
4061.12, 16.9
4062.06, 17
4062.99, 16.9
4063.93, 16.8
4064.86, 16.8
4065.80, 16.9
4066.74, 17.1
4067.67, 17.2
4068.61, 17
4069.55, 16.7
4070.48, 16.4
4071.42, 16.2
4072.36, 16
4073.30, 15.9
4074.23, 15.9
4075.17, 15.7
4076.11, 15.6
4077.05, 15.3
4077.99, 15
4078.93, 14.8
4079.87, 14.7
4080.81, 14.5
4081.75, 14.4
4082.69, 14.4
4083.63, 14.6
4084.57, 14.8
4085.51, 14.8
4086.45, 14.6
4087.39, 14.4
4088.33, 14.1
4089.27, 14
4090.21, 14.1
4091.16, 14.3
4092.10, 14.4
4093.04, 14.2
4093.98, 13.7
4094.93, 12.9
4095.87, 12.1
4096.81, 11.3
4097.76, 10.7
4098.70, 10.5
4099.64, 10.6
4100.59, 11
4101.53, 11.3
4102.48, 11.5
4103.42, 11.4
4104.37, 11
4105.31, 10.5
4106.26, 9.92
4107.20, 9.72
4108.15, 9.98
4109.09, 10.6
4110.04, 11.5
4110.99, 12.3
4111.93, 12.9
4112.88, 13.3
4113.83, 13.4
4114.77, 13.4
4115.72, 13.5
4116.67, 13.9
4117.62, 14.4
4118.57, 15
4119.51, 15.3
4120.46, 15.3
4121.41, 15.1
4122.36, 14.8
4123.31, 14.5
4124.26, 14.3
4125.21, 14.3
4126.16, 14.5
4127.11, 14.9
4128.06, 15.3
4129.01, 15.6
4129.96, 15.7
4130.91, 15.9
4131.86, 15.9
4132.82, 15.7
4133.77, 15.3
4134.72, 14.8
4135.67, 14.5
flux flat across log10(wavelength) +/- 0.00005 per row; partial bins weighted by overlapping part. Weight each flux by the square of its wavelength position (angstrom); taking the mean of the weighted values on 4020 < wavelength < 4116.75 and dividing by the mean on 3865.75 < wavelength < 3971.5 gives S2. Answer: 1.22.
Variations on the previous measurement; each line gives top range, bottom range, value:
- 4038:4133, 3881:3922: 1.26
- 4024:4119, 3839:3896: 1.26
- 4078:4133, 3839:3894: 1.16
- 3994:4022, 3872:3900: 1.42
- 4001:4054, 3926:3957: 1.21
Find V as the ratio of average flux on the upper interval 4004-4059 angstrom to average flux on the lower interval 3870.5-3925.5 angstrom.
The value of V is 1.2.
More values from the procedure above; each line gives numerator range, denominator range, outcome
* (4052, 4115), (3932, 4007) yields 1.09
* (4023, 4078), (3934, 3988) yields 1.29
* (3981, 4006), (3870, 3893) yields 1.23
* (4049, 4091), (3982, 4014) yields 1.04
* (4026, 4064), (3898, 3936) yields 1.19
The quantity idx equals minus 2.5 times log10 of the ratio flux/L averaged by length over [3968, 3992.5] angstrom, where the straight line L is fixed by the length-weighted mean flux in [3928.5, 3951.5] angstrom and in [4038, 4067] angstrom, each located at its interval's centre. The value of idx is 0.24 mag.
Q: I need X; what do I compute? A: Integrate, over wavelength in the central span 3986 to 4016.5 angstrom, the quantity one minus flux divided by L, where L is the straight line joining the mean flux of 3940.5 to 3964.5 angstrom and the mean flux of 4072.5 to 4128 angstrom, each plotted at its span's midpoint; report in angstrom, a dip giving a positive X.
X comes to -3.4 angstrom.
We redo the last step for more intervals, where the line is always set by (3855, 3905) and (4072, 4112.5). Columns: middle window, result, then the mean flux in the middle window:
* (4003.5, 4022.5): -4.0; 15.9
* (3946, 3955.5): -1.6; 15.4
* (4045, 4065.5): -5.0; 16.3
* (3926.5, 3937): 1.2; 11.7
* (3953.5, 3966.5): 0.6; 12.5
